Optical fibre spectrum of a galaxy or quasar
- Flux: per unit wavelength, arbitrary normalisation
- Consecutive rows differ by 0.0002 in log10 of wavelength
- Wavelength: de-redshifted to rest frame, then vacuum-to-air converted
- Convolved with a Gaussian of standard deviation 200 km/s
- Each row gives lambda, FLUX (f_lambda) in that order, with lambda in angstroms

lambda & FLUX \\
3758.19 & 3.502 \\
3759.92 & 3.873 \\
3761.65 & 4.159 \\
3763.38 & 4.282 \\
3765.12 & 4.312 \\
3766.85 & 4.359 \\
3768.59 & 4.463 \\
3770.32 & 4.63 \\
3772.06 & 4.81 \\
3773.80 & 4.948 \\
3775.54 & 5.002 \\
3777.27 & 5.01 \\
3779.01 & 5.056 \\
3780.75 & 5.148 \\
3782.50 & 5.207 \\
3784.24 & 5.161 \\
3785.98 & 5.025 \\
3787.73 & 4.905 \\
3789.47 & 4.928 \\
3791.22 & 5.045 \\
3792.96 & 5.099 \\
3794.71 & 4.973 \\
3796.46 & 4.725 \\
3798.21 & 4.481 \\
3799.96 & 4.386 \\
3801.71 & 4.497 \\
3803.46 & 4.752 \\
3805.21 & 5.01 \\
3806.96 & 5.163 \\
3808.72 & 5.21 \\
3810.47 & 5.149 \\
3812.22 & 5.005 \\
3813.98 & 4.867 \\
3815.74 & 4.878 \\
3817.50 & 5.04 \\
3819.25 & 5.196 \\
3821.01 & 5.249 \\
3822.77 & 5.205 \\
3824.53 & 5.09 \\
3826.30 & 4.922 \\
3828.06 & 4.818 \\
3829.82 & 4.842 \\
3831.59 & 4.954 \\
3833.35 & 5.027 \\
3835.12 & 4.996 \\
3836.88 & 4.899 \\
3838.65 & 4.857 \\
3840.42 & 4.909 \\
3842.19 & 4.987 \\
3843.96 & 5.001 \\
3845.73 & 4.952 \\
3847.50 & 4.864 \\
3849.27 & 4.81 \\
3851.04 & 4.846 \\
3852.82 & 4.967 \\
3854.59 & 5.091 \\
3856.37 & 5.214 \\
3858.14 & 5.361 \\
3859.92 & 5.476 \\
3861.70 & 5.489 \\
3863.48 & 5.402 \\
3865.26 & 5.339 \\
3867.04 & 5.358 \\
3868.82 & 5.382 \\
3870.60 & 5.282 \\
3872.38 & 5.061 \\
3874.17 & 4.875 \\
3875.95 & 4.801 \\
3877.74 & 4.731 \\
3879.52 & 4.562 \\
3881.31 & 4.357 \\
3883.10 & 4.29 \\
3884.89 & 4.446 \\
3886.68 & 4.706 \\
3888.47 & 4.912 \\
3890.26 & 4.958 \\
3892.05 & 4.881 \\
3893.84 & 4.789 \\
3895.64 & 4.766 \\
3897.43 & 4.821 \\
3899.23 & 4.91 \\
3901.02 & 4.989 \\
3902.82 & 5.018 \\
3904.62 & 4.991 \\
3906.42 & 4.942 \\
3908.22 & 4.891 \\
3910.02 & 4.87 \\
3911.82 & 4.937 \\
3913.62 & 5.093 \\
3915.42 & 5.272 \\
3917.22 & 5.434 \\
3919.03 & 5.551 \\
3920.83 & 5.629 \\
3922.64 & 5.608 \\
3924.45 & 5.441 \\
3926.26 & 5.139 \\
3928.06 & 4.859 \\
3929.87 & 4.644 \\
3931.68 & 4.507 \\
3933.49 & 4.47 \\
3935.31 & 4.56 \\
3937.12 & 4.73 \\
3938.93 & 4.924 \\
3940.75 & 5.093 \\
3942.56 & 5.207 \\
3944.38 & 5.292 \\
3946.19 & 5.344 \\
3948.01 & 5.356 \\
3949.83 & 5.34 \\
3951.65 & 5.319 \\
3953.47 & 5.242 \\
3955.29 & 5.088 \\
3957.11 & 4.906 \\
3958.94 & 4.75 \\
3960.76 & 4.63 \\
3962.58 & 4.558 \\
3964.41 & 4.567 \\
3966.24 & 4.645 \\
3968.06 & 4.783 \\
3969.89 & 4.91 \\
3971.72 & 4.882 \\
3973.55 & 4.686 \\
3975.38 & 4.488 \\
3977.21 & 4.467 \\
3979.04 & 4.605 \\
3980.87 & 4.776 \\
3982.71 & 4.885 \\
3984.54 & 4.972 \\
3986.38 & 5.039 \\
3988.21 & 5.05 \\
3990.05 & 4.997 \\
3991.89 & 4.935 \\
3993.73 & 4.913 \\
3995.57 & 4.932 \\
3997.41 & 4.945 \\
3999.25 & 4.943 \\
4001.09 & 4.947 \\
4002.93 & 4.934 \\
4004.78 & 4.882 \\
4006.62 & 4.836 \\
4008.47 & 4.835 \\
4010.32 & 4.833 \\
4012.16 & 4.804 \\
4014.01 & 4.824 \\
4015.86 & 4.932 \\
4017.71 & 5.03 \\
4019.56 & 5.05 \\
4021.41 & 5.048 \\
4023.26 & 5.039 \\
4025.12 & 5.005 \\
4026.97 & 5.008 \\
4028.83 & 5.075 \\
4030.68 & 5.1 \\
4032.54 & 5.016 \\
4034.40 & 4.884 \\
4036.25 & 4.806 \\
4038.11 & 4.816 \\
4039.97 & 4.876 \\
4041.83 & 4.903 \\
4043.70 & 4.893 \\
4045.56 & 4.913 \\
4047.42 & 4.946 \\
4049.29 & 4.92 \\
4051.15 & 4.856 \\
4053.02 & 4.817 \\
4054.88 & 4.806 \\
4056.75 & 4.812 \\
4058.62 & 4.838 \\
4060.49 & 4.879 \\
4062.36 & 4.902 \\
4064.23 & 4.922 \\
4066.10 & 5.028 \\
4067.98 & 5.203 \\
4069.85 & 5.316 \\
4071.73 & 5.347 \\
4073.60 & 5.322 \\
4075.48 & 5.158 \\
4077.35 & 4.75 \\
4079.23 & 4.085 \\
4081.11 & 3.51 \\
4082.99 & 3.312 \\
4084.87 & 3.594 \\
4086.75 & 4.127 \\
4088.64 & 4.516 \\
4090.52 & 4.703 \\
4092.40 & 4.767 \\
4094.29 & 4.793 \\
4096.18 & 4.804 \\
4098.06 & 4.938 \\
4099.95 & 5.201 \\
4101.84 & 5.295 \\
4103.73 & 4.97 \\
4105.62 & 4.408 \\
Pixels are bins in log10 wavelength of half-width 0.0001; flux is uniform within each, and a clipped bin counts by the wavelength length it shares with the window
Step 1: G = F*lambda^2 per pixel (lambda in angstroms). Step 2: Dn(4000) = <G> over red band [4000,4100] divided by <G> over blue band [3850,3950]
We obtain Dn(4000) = 1.0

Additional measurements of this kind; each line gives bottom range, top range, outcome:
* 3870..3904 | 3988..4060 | 1.10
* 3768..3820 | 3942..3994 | 1.09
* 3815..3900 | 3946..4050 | 1.06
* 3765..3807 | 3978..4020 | 1.13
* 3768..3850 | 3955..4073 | 1.10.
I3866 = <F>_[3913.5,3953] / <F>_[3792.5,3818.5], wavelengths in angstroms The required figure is 1.05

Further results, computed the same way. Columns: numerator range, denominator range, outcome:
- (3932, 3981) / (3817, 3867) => 0.96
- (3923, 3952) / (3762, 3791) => 1.04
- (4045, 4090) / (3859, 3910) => 0.95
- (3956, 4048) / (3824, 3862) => 0.97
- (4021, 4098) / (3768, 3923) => 0.96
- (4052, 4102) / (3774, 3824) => 0.95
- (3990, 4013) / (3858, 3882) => 0.96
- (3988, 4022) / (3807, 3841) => 0.98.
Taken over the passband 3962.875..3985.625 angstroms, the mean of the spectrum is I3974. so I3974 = 4.72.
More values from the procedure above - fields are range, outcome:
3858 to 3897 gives 4.95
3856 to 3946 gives 5.01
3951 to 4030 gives 4.88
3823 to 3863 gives 5.02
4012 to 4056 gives 4.93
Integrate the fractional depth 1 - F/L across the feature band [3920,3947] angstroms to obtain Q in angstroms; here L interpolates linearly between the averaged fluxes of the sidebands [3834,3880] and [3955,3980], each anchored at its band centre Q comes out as -1.2 angstroms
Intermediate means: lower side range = 5.06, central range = 5.03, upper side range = 4.7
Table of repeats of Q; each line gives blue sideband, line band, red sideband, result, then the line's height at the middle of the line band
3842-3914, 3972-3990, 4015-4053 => 0.60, 4.95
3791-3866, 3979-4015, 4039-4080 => 0.37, 4.95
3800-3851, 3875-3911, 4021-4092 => 0.93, 4.91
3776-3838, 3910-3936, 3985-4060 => -0.70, 4.95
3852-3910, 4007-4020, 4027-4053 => 0.10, 4.93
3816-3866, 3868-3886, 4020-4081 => 0.94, 5.04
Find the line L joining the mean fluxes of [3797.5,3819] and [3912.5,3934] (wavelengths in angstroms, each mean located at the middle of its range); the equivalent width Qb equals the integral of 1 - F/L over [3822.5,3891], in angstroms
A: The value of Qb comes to 0.3 angstroms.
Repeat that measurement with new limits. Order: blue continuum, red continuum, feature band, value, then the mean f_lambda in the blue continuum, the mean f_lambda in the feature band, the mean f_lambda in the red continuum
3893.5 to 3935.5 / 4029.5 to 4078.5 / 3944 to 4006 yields 1.0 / 5.02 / 4.91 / 4.96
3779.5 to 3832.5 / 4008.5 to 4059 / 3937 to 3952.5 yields -0.8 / 4.96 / 5.2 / 4.92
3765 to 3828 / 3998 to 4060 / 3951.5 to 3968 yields 0.3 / 4.92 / 4.83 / 4.92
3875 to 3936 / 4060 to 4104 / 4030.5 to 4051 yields -0.6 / 4.91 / 4.91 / 4.72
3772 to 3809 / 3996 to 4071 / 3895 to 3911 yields 0.1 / 4.93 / 4.91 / 4.94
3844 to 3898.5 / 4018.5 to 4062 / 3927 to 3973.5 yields 0.4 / 4.96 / 4.9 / 4.93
